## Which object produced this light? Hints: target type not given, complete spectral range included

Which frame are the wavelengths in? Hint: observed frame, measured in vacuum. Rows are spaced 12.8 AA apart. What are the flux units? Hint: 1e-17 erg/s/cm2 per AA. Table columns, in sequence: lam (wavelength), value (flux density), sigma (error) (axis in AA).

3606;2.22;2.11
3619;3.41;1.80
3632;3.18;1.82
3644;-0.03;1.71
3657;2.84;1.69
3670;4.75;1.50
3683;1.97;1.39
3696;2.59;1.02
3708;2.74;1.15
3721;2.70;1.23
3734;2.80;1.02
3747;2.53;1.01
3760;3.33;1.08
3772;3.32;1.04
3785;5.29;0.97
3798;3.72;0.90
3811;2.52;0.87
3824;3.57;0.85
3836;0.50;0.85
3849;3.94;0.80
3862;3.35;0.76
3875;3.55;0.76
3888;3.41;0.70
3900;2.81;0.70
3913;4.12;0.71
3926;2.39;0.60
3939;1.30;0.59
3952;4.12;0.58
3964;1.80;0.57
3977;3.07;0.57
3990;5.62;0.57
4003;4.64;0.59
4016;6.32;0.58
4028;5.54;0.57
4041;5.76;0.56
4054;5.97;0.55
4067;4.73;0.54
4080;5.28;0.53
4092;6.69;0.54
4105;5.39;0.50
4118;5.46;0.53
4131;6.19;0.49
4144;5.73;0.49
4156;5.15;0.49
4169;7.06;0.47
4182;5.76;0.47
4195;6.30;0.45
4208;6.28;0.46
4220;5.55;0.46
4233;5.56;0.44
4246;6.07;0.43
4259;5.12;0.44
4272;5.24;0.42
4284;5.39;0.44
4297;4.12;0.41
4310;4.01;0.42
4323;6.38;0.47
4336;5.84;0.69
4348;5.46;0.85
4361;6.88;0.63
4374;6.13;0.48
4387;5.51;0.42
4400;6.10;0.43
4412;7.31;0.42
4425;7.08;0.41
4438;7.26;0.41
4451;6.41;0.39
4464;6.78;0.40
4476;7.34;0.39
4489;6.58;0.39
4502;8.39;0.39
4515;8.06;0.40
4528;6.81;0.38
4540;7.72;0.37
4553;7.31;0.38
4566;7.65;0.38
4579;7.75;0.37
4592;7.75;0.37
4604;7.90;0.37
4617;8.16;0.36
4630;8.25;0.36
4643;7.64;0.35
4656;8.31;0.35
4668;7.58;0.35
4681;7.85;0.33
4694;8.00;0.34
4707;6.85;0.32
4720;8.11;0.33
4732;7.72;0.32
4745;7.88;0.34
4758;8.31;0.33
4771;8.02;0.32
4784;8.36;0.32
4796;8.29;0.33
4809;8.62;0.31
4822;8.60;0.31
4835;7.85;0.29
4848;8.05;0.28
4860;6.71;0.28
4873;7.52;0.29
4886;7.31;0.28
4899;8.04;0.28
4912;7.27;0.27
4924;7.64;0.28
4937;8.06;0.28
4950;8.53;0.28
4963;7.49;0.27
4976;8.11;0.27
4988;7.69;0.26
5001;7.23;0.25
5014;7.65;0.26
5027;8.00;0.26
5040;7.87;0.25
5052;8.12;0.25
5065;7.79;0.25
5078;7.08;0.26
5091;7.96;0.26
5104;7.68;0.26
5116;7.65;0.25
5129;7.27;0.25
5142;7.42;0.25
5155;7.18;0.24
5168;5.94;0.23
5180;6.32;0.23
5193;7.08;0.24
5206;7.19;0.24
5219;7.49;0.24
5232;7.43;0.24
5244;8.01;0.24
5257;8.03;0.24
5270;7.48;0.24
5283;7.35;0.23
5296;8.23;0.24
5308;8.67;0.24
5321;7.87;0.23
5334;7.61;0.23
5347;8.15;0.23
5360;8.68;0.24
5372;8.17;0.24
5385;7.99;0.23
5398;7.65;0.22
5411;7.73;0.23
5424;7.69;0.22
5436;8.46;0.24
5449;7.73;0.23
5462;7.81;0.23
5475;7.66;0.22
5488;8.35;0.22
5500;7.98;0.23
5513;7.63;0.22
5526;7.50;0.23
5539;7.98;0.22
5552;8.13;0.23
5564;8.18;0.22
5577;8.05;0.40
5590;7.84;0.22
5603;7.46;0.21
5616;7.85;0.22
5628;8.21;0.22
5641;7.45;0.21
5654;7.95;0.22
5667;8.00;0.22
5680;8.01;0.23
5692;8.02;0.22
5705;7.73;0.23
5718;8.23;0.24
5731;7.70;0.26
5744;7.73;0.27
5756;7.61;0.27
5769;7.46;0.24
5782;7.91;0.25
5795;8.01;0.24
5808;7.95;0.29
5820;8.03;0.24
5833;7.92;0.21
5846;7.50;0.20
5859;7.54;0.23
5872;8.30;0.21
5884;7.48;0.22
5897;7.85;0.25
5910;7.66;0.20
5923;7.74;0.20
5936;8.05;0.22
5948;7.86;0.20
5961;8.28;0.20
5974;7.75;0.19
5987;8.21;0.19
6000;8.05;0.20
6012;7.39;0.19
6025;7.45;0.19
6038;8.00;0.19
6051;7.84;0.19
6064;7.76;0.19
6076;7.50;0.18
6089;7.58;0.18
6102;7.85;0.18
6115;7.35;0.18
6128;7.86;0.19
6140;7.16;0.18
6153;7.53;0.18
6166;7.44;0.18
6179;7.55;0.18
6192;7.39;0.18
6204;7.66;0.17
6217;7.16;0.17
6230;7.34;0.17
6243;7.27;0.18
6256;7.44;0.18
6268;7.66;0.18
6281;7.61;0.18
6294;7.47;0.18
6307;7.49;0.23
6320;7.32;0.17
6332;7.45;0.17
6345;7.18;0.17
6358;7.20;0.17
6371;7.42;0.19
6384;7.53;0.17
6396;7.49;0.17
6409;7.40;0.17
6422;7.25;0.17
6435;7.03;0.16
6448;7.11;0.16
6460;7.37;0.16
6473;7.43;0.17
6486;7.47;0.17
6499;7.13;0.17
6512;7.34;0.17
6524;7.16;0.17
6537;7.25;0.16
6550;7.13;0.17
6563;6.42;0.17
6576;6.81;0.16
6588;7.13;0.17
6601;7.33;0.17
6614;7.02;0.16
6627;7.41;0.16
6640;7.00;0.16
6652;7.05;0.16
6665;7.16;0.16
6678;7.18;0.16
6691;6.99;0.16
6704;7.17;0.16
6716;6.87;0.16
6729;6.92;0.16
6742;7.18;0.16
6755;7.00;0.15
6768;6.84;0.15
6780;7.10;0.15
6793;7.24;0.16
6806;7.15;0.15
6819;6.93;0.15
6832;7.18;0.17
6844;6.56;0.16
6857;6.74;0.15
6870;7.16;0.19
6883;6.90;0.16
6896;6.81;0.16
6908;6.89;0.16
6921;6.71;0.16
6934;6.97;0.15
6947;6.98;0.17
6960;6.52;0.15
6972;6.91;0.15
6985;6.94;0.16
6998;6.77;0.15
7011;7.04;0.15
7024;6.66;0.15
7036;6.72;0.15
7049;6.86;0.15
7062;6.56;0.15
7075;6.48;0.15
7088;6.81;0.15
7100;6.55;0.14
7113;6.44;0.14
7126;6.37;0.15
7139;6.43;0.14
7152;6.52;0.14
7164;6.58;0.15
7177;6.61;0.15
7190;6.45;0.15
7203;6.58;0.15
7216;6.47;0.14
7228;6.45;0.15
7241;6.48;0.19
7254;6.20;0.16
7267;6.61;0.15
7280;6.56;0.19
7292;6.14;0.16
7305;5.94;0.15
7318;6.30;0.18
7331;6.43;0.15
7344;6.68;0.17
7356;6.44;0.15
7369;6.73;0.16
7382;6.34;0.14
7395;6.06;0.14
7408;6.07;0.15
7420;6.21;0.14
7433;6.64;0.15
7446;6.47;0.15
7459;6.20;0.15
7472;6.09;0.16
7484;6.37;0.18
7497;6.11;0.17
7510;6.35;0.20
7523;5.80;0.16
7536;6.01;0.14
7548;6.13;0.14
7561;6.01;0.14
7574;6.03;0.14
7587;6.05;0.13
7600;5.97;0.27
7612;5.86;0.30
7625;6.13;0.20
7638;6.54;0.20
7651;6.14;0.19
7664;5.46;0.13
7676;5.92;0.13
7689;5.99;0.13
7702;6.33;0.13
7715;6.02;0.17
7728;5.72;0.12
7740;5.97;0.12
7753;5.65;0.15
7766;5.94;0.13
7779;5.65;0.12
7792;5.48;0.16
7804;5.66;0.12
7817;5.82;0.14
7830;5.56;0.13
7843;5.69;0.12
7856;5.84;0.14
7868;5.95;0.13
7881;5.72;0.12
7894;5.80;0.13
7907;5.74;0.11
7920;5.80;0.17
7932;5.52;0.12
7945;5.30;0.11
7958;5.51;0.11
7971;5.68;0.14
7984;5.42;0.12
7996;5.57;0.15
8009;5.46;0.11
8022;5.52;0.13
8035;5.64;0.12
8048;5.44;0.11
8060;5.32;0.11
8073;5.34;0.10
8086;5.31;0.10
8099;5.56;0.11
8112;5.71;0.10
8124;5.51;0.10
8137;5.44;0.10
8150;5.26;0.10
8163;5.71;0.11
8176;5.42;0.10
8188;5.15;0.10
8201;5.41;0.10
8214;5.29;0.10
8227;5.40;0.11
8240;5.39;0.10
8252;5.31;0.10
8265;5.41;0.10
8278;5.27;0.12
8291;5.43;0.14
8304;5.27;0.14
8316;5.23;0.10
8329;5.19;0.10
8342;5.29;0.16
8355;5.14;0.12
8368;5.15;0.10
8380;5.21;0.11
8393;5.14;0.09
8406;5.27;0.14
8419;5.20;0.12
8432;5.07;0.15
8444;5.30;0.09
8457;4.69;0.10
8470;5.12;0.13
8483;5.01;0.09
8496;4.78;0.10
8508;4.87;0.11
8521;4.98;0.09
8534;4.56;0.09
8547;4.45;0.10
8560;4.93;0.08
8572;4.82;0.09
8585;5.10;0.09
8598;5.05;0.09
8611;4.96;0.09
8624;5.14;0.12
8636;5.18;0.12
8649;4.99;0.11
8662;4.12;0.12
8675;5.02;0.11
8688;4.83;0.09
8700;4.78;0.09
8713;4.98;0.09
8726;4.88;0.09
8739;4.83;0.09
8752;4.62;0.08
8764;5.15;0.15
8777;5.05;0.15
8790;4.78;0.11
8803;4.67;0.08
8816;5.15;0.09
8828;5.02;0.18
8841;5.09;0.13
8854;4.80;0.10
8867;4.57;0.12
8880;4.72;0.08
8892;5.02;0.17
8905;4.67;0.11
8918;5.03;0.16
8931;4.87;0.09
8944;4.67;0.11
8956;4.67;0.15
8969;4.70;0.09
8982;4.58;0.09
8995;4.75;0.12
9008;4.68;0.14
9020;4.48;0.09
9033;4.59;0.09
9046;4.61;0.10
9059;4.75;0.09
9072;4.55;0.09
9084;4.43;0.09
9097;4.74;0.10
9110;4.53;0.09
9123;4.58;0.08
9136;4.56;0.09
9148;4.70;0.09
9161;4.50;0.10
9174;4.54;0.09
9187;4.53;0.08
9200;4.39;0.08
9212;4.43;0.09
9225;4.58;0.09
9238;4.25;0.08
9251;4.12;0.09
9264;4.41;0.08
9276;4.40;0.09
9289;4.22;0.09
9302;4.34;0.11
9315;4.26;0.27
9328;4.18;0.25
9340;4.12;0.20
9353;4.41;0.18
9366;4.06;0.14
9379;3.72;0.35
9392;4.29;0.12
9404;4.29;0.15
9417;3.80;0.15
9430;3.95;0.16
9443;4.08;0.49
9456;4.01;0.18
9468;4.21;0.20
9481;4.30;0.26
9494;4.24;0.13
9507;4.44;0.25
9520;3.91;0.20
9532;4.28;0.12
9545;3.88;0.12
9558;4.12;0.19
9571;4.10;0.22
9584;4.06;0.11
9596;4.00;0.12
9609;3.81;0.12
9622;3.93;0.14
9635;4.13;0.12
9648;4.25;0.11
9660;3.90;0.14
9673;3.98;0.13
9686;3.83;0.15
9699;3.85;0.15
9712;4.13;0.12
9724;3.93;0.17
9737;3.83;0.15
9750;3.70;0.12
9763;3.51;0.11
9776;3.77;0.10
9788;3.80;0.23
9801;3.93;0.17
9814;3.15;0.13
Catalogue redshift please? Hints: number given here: 0.000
